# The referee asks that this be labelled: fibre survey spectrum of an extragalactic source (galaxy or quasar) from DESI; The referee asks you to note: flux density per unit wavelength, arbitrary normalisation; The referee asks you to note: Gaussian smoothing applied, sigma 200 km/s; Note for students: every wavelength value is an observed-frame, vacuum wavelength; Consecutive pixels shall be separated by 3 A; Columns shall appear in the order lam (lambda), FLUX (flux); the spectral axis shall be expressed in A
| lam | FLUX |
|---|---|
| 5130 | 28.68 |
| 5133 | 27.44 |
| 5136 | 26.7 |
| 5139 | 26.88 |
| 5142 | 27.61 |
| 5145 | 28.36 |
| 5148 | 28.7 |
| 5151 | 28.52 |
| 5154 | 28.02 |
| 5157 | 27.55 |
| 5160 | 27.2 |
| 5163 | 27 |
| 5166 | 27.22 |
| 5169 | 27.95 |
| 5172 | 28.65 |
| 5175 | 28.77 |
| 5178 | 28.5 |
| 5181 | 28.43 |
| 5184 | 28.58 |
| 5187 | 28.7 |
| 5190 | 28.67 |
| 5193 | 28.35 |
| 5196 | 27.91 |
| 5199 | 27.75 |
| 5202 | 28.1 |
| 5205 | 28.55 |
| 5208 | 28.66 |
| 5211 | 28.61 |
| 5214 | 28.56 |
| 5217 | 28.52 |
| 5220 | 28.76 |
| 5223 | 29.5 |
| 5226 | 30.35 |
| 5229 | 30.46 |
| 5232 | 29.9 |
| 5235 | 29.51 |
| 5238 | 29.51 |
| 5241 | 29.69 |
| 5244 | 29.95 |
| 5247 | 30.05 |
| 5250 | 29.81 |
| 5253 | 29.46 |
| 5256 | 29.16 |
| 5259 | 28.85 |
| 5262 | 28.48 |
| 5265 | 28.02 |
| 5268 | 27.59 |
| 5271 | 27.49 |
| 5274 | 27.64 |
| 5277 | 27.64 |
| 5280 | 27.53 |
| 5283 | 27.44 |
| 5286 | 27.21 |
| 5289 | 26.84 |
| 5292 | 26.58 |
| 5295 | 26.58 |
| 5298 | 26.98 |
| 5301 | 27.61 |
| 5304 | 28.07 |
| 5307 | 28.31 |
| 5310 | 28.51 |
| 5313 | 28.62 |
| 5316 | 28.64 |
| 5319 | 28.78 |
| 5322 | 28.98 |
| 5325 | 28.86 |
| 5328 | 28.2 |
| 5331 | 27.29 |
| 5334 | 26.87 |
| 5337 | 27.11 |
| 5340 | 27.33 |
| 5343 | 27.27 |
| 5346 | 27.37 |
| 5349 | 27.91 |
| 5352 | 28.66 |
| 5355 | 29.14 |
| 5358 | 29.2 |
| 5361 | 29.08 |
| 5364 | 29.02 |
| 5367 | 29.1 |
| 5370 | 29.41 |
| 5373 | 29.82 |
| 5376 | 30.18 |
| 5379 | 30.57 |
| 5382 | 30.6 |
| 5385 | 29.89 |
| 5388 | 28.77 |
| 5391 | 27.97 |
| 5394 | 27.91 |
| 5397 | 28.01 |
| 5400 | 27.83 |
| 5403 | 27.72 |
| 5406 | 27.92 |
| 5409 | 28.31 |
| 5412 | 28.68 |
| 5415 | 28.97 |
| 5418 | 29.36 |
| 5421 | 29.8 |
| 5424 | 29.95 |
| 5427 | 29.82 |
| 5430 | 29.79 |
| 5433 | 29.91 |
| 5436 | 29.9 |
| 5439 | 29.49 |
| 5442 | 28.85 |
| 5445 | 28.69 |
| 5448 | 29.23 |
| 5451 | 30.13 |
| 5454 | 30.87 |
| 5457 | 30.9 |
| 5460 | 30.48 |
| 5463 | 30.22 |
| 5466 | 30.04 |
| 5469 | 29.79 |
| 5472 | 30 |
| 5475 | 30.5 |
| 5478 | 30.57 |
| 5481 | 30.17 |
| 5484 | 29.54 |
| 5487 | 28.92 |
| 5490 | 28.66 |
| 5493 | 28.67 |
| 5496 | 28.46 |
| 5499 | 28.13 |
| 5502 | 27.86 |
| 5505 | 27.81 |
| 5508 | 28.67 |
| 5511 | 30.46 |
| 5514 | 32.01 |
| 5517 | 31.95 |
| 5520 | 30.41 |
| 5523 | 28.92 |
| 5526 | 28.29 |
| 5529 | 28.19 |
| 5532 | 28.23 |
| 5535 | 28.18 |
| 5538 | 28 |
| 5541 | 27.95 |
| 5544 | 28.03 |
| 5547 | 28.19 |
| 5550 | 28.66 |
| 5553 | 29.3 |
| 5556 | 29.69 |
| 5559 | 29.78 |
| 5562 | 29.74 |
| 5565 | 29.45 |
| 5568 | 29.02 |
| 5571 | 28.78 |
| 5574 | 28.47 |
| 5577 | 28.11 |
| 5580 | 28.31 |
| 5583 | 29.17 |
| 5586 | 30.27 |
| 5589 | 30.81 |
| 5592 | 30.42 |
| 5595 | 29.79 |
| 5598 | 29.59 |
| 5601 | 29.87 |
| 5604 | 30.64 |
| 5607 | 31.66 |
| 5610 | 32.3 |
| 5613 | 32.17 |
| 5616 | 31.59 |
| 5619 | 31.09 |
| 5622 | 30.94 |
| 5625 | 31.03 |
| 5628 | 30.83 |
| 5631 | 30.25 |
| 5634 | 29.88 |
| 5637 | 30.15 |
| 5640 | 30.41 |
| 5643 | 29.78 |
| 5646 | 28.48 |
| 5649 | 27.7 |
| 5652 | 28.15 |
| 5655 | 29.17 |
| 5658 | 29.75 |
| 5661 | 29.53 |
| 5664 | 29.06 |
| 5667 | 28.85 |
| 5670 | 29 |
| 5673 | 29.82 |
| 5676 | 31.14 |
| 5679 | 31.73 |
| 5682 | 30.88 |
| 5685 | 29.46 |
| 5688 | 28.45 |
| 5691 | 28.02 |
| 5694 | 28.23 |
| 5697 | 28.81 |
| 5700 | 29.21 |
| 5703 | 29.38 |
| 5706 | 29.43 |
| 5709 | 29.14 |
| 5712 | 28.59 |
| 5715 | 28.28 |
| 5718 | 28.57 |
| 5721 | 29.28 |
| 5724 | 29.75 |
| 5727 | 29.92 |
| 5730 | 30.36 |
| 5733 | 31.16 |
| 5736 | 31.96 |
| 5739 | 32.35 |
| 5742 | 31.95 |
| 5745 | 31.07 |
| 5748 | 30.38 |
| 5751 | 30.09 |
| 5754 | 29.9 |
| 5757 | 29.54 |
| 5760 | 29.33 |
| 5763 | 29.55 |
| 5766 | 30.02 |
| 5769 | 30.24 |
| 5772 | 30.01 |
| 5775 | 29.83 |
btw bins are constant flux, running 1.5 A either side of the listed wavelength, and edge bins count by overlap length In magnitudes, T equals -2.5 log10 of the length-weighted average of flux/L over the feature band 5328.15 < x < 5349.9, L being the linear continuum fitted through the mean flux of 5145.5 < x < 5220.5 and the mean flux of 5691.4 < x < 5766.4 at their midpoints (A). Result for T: 0.05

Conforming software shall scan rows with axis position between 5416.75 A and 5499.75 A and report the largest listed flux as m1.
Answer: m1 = 30.9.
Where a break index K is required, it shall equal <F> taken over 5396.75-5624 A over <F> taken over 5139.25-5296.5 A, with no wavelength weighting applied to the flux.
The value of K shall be 1.0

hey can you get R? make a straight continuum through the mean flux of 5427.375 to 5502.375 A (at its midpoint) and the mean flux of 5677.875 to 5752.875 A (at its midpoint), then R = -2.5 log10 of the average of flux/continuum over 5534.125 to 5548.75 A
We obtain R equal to 0.06 mag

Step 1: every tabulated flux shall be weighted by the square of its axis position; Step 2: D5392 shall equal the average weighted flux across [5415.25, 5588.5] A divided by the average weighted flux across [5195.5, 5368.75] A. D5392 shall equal 1.12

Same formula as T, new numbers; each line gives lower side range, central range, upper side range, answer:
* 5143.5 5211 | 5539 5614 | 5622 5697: -0.009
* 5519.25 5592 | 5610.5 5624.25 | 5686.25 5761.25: -0.081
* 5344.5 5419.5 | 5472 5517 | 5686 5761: -0.011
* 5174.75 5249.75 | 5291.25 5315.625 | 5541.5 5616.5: 0.055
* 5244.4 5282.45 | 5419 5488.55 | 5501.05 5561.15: -0.037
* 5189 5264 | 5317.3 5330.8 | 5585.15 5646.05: 0.034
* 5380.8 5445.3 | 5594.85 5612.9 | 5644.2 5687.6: -0.053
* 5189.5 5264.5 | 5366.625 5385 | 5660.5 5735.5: -0.029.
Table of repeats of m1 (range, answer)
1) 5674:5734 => 31.73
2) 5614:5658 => 31.59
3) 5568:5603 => 30.81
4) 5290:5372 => 29.41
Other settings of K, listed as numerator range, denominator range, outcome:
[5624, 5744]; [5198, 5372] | 1.04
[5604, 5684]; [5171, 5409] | 1.06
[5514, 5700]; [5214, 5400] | 1.04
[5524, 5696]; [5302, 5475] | 1.02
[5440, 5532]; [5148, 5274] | 1.03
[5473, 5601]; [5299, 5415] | 1.02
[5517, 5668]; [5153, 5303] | 1.04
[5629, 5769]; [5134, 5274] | 1.04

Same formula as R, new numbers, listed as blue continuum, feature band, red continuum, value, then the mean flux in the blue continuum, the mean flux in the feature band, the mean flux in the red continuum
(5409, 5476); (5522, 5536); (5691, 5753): 0.05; 29.8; 28.3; 29.9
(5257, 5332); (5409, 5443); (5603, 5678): -0.03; 27.9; 29.5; 30.1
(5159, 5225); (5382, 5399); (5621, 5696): 0.01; 28.3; 28.7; 29.6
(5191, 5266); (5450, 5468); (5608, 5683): -0.03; 29.1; 30.4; 30.2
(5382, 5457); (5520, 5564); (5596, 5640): 0.05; 29.1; 28.7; 30.8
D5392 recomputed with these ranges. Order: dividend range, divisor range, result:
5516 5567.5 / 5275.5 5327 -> 1.14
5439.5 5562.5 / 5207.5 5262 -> 1.10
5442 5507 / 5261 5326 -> 1.13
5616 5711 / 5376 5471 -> 1.10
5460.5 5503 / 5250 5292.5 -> 1.14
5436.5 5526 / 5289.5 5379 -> 1.11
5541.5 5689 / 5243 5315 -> 1.20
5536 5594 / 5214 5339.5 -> 1.14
